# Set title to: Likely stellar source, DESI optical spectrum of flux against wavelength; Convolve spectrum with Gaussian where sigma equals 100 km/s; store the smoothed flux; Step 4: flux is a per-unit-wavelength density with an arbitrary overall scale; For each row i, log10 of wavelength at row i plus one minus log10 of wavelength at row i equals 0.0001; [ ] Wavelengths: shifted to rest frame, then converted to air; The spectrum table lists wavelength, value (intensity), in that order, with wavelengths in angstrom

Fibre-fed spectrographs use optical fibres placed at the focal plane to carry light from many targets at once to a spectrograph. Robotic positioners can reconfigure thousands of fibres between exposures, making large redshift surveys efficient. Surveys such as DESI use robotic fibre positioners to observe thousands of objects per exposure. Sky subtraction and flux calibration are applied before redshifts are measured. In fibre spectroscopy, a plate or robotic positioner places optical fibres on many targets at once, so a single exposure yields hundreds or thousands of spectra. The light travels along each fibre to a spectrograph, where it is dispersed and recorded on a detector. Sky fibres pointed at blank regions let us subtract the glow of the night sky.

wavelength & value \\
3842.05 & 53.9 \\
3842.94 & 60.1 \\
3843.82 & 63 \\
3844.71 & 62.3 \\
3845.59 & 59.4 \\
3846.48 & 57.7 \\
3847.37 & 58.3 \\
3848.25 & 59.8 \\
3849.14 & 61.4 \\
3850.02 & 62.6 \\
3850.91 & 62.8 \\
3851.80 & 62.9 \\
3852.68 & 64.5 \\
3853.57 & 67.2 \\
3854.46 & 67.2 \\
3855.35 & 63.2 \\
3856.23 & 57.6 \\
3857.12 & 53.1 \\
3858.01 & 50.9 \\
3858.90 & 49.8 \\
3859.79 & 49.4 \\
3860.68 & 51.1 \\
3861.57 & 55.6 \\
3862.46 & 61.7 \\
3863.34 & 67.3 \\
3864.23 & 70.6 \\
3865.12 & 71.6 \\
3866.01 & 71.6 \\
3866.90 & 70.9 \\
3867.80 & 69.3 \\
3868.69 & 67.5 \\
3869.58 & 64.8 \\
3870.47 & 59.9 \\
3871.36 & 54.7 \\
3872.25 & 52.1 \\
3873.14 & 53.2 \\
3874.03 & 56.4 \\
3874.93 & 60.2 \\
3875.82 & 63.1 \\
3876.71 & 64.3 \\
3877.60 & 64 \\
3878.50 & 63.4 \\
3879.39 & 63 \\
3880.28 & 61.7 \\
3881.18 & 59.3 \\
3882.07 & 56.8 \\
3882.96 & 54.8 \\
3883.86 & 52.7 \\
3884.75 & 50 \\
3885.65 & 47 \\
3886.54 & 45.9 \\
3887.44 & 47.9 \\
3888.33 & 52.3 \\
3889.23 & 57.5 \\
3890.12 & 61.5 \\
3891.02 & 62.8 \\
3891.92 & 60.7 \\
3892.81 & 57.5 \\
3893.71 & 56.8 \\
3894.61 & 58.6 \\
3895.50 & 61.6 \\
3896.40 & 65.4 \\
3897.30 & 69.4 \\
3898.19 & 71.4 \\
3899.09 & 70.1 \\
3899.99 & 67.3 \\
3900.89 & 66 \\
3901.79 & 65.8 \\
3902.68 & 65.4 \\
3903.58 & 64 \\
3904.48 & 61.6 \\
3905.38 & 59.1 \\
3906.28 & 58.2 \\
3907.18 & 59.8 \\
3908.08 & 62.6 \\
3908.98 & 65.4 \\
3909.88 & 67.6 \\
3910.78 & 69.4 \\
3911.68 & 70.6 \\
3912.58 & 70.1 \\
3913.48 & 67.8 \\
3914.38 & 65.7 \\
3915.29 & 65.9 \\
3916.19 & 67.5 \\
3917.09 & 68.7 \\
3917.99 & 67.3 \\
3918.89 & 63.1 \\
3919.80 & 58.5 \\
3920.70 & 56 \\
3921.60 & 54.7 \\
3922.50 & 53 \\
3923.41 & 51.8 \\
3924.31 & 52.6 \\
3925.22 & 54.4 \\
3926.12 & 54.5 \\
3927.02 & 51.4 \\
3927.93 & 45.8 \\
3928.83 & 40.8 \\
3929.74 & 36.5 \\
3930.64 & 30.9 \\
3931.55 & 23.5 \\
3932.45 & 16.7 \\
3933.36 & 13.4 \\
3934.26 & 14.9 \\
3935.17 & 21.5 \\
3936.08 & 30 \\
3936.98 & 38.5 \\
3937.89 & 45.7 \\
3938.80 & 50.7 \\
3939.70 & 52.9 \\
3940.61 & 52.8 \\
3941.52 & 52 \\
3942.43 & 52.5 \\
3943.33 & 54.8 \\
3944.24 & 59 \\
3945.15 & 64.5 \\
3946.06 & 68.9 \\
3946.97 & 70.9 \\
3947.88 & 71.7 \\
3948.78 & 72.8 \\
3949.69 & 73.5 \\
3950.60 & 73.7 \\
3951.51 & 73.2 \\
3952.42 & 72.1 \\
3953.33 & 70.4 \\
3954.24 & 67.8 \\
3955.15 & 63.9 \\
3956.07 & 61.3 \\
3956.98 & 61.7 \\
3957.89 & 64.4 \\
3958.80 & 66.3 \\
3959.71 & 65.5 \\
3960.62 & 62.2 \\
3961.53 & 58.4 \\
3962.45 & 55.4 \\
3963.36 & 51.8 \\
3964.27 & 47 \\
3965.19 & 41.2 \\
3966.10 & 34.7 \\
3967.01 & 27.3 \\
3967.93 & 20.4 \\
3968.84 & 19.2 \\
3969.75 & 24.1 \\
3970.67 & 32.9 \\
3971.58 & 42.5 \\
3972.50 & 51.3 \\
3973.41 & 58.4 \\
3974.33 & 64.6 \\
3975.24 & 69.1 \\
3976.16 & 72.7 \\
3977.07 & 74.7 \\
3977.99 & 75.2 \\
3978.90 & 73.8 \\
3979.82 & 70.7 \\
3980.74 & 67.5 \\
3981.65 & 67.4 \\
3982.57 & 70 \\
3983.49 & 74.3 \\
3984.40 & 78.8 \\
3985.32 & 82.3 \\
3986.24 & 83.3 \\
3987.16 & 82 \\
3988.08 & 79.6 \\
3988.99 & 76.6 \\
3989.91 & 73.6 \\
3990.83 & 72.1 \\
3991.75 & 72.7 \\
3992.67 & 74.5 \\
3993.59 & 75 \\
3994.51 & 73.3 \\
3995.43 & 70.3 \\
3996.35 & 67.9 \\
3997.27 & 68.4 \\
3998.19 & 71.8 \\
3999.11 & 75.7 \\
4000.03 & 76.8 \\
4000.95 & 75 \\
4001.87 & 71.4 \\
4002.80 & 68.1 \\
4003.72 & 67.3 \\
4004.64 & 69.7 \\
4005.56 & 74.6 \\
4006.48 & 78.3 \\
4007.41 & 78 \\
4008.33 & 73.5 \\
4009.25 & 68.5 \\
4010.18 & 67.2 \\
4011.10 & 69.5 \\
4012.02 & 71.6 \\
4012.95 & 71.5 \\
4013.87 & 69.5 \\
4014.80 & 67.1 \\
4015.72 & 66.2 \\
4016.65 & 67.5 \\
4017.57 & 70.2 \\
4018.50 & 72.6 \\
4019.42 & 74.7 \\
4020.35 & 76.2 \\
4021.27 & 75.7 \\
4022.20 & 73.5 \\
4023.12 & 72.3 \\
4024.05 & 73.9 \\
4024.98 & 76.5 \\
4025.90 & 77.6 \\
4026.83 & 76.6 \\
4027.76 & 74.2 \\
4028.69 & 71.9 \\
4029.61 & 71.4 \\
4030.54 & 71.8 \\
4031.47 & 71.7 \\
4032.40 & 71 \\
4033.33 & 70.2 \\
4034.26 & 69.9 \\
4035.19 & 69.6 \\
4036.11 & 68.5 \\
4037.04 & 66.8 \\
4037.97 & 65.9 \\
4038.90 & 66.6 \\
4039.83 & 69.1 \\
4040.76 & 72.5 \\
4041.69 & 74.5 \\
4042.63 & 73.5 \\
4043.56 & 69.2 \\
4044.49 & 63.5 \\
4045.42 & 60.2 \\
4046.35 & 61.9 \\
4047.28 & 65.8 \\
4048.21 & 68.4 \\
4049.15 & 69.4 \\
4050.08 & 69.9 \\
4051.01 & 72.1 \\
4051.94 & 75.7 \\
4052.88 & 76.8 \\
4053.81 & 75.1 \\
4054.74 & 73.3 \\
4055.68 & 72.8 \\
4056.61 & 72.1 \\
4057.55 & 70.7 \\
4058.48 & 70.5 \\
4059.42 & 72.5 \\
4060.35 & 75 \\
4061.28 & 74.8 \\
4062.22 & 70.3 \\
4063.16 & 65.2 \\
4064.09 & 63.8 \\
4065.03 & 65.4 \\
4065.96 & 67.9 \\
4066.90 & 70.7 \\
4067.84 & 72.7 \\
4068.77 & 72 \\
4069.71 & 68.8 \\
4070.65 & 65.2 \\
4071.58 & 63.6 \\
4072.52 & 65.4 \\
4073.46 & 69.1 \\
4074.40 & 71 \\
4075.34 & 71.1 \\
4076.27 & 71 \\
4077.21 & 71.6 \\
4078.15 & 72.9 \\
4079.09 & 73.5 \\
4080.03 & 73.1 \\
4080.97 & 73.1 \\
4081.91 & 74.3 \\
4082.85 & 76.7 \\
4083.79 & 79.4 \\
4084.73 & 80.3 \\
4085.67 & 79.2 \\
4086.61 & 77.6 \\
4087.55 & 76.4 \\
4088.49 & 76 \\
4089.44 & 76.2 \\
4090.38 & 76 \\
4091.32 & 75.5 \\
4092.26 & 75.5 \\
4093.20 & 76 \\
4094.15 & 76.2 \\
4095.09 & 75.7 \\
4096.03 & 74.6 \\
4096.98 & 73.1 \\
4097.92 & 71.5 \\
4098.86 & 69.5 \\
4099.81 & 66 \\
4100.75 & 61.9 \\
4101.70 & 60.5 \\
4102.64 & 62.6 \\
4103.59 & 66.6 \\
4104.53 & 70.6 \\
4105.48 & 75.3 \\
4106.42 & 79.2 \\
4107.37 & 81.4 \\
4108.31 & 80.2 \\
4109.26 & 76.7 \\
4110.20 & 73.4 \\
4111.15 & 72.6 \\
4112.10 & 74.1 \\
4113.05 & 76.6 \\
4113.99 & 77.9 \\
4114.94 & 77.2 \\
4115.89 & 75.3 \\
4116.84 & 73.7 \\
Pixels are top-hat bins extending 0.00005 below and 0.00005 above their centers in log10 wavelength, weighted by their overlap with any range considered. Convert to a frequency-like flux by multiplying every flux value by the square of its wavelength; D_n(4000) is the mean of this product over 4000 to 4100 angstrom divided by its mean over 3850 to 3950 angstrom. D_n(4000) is 1.35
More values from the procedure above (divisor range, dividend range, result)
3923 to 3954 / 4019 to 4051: 1.47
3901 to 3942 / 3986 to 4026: 1.45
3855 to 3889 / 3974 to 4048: 1.32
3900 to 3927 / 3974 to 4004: 1.22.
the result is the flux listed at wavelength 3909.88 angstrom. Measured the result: 67.6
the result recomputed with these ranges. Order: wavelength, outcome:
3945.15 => 64.5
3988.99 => 76.6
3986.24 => 83.3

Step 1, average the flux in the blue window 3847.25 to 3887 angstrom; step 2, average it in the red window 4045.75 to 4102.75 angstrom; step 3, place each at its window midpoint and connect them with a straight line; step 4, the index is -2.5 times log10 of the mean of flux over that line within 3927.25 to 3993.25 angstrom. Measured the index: 0.154 mag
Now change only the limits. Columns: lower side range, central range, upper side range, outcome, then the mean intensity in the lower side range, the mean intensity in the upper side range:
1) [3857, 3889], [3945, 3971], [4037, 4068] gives 0.133 mag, 58.6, 69.8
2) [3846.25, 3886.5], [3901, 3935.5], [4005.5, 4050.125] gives 0.177 mag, 60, 70.8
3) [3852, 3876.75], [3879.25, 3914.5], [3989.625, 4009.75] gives 0.045 mag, 61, 72.5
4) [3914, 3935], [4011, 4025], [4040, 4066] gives -0.123 mag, 47.7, 70.1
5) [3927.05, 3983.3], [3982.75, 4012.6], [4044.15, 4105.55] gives -0.235 mag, 53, 71.2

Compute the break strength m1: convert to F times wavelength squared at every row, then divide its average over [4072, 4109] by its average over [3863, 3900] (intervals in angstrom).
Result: 1.34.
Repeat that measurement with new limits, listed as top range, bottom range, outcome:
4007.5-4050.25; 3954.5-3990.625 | 1.20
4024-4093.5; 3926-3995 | 1.32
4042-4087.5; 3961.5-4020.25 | 1.12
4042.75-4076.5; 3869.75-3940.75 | 1.36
